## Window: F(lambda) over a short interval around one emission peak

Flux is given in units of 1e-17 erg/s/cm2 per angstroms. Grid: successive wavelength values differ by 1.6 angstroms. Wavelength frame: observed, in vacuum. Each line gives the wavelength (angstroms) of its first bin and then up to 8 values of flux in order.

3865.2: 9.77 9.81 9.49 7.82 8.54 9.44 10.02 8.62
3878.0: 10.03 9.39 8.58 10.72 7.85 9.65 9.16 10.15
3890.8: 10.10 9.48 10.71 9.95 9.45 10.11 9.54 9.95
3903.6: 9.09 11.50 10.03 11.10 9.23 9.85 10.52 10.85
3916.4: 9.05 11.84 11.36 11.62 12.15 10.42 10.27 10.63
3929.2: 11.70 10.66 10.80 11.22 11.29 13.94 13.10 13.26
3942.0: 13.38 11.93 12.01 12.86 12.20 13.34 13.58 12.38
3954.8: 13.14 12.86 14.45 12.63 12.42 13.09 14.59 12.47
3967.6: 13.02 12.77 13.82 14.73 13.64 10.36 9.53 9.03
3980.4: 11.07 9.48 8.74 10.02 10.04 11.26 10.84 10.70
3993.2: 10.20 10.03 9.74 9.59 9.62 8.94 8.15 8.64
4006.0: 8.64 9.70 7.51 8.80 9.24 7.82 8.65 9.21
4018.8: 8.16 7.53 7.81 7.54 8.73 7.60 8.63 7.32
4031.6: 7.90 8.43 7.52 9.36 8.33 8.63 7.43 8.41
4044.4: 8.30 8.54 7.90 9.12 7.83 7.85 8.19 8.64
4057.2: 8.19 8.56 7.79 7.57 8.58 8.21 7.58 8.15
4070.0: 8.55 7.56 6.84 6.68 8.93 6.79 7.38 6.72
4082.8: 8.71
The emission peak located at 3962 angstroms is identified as C IV 1549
